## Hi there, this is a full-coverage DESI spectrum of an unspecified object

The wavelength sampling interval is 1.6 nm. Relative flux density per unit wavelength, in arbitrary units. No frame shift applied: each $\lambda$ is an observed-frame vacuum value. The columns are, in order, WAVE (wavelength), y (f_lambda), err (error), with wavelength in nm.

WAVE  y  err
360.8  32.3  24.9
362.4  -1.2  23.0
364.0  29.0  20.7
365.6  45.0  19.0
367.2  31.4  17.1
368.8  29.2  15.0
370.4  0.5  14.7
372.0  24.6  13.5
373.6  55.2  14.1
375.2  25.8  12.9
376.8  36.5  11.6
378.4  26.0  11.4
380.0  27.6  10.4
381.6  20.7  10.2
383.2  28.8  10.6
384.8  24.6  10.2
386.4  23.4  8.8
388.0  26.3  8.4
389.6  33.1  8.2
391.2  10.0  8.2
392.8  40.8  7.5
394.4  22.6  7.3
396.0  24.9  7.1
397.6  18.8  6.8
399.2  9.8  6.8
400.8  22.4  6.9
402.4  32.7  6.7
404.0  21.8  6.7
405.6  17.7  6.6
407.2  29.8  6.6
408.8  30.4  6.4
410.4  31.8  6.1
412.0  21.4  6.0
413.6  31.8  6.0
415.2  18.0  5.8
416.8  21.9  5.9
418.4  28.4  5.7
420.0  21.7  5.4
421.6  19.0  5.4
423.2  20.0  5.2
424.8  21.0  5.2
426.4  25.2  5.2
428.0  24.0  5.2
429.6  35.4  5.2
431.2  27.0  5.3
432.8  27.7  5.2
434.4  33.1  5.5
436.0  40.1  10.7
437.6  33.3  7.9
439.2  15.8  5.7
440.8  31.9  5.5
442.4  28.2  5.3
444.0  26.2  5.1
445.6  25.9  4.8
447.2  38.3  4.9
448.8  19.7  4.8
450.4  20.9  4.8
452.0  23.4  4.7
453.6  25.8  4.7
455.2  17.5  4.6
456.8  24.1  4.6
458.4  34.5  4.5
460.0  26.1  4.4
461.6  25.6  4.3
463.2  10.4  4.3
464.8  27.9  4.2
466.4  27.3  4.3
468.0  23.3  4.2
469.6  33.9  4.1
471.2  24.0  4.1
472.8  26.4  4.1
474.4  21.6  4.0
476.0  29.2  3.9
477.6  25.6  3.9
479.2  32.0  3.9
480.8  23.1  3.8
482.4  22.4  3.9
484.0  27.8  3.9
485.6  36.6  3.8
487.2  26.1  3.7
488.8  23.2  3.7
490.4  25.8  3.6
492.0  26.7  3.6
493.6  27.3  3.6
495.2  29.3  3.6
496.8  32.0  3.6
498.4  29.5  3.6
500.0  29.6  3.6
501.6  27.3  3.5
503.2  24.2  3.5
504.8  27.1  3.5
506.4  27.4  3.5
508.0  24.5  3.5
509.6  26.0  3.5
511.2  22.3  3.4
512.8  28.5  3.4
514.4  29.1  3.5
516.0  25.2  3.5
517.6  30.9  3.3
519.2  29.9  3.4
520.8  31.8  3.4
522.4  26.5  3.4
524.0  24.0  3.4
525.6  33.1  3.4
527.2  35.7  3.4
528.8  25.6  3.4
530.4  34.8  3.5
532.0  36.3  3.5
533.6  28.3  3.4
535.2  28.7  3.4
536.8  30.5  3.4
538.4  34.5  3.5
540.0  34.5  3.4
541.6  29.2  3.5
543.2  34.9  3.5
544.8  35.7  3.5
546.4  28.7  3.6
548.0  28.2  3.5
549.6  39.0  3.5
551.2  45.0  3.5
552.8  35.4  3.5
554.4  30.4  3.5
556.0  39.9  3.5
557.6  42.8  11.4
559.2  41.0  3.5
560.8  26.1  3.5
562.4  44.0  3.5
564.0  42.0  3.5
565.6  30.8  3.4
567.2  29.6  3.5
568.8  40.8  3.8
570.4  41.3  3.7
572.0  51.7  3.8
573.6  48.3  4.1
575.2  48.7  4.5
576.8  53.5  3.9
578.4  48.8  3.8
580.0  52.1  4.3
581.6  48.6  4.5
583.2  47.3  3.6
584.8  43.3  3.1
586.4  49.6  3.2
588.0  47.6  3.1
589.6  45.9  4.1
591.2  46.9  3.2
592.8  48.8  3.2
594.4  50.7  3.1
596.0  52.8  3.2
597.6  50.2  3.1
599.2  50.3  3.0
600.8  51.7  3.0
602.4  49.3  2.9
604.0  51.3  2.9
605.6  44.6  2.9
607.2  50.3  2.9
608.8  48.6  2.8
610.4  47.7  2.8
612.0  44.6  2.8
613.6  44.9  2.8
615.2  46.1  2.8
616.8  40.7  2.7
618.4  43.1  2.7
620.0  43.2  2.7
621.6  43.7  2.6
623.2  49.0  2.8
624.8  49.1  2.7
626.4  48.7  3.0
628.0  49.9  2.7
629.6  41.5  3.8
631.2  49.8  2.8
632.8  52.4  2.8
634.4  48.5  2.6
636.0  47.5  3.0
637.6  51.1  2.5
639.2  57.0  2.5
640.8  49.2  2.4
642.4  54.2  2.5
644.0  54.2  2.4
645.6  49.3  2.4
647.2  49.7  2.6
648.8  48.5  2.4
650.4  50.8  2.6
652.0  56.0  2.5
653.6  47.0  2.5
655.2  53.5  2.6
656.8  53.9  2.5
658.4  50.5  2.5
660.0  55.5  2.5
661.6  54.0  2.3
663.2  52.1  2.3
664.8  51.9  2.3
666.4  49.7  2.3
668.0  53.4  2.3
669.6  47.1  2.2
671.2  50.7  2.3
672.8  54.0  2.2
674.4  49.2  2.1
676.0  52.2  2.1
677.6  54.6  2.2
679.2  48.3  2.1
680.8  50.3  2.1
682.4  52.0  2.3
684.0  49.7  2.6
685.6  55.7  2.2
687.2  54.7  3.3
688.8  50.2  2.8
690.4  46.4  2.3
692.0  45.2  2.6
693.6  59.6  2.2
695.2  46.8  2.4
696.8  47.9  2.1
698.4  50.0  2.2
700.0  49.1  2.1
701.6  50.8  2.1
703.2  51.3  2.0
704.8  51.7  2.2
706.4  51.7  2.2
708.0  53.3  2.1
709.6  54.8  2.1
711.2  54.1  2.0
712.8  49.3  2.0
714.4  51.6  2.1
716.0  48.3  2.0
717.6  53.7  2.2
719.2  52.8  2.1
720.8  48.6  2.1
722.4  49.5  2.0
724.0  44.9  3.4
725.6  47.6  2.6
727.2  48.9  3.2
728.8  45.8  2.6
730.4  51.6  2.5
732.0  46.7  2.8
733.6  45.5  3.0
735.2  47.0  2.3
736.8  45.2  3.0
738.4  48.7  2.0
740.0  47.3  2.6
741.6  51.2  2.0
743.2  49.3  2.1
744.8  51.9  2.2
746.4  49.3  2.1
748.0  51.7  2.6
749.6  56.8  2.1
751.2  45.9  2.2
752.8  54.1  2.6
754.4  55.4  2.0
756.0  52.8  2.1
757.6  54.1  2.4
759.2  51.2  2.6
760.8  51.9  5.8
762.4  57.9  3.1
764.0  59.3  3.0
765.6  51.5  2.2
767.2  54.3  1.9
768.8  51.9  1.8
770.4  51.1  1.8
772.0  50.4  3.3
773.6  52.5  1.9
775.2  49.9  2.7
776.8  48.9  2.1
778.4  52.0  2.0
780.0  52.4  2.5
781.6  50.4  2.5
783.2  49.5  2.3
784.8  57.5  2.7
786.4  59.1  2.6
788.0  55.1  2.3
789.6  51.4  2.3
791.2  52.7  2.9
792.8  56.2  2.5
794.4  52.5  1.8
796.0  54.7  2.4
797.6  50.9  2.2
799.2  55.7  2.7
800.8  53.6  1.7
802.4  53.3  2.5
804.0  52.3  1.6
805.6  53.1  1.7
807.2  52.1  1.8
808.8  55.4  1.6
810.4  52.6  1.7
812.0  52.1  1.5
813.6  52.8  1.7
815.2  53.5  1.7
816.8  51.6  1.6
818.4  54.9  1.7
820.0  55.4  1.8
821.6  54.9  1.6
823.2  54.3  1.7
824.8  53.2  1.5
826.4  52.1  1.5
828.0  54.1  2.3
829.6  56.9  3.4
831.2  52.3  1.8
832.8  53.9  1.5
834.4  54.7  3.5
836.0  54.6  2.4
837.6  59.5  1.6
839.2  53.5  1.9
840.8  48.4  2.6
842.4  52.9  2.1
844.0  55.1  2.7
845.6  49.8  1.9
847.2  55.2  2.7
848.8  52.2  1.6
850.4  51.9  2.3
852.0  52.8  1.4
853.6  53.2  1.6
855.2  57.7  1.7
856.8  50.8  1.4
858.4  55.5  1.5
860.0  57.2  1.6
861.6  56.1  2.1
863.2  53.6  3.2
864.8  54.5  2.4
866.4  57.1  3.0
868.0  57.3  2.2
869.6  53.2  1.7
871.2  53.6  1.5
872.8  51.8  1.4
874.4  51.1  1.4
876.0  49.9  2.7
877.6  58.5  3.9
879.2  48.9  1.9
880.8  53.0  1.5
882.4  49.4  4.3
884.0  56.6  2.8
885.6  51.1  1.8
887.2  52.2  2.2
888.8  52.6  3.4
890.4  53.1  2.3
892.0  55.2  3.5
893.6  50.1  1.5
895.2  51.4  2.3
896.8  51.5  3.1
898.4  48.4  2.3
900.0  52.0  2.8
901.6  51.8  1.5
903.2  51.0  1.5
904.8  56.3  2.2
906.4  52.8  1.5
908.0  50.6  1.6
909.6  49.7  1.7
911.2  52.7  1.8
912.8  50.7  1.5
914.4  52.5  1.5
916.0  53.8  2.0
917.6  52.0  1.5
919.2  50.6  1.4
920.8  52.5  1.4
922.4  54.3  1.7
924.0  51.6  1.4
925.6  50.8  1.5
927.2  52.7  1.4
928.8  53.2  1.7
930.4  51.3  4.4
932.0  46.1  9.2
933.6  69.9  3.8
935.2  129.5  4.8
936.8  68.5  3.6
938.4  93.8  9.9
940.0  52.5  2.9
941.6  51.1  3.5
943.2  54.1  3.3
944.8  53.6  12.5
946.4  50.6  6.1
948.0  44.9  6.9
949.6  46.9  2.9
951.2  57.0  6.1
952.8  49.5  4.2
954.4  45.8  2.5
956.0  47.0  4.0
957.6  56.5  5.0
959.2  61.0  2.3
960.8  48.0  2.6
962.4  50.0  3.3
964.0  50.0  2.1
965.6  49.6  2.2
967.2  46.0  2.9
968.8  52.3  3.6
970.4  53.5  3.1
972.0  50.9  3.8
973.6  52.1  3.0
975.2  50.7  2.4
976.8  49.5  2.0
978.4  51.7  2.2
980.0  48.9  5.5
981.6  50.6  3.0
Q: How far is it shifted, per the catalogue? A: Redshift 0.425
